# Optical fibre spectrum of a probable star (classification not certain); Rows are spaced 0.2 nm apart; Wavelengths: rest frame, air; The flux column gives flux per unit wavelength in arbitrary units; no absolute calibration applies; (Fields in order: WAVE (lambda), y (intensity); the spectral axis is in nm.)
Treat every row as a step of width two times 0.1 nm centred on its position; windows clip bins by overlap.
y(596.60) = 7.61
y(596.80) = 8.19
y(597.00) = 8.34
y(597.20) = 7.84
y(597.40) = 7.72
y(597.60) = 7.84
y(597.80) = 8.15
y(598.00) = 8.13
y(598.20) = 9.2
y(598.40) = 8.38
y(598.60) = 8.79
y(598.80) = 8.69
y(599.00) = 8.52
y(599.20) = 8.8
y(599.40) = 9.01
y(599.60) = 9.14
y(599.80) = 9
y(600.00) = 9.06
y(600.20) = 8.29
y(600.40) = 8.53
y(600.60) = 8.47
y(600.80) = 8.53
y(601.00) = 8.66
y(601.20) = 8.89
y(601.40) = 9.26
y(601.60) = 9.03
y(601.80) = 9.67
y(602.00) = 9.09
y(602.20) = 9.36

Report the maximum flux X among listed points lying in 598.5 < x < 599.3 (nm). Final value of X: 8.8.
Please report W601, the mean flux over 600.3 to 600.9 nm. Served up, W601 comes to 8.51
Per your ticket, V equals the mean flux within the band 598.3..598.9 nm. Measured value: 8.62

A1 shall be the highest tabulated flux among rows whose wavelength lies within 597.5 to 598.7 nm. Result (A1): 9.2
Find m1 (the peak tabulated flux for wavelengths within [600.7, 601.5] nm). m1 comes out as 9.26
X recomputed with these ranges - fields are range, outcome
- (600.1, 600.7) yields 8.53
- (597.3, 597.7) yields 7.84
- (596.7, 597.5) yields 8.34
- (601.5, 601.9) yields 9.67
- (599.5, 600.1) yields 9.14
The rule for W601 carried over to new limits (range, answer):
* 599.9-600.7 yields 8.59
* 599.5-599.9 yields 9.07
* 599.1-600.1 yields 9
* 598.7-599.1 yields 8.6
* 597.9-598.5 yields 8.57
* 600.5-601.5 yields 8.76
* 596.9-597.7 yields 7.94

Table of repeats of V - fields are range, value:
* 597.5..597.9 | 8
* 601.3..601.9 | 9.32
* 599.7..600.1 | 9.03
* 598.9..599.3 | 8.66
